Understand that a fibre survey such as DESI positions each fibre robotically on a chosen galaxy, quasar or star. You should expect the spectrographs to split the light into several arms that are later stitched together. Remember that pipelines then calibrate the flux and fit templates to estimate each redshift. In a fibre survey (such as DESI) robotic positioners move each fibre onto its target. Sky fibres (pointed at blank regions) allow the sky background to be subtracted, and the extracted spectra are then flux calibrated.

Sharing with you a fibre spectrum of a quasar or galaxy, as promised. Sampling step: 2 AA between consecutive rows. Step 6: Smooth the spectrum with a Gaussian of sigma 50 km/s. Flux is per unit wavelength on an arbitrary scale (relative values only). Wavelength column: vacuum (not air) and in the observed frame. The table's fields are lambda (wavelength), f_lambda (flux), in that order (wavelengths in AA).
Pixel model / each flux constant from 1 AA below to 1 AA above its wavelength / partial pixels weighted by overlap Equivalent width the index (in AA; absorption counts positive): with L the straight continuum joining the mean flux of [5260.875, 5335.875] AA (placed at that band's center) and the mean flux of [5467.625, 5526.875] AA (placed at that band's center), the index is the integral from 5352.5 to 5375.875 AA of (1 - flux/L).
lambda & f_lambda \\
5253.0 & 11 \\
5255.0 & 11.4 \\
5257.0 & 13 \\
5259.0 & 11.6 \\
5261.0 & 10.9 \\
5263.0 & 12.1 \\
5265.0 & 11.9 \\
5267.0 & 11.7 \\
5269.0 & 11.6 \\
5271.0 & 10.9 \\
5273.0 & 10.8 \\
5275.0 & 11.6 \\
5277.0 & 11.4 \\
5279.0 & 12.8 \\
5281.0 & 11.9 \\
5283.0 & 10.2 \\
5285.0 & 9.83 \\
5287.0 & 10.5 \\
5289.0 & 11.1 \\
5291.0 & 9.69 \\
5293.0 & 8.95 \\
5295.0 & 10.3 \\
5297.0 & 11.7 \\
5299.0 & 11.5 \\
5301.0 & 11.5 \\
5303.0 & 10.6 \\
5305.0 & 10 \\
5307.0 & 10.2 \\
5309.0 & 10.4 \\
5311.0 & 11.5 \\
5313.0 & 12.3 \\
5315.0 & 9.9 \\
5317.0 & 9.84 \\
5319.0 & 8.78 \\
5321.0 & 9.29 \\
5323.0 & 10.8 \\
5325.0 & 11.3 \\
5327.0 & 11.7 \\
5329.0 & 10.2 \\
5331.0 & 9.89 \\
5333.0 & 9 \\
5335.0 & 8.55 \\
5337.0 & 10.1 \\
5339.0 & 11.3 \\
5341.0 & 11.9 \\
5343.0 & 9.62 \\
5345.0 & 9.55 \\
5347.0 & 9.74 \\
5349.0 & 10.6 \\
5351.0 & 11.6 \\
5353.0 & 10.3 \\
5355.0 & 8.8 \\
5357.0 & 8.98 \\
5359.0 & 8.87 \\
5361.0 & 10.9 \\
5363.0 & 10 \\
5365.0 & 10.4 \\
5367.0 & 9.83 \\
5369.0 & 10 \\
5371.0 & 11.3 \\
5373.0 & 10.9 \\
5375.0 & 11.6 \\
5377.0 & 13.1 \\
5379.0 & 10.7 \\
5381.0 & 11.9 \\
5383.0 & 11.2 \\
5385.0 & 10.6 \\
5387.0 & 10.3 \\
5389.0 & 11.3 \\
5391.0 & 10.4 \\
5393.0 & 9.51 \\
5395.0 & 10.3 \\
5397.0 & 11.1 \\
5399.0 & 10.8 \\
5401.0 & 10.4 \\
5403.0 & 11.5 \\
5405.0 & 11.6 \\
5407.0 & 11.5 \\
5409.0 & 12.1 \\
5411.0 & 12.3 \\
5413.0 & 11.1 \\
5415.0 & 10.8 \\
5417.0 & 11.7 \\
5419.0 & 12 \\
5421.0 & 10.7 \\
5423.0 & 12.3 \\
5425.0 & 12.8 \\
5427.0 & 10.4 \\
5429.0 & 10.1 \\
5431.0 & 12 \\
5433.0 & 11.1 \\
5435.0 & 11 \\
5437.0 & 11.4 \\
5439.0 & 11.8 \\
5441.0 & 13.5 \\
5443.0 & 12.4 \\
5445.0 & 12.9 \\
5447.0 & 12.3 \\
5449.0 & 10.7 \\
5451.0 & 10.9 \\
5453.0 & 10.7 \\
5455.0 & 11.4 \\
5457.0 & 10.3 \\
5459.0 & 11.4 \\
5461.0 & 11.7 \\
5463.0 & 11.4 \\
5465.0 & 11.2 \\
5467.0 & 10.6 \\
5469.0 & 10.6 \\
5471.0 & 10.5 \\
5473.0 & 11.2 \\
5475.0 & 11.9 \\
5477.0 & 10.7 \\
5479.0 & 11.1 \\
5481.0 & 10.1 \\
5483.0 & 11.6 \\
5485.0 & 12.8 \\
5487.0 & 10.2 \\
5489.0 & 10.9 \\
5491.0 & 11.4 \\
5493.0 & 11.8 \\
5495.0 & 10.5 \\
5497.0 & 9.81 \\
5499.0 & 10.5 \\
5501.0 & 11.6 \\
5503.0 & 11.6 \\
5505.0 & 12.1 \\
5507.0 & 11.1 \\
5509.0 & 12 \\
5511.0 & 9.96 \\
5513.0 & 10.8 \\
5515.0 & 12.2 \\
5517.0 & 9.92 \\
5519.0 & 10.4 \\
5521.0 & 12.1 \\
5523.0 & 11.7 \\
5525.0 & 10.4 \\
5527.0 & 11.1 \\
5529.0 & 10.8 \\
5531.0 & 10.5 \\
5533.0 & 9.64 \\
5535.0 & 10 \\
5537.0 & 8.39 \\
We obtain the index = 1.49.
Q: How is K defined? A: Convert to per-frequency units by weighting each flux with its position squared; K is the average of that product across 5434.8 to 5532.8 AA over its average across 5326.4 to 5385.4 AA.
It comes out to 1.13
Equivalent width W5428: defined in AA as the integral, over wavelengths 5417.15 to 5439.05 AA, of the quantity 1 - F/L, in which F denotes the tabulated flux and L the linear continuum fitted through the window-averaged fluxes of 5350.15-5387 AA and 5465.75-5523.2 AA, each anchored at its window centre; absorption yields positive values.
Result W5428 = -1.2 AA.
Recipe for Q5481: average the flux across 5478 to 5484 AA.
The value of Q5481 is 10.9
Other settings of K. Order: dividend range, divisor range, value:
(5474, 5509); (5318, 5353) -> 1.16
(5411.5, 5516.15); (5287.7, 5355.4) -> 1.15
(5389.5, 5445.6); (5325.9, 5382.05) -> 1.12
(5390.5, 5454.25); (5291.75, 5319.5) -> 1.13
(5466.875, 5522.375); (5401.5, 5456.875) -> 0.98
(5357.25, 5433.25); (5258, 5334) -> 1.06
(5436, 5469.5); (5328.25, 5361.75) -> 1.20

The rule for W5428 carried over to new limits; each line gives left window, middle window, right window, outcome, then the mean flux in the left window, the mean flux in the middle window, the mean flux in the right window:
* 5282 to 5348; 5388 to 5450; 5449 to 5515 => -3.4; 10.4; 11.4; 11.1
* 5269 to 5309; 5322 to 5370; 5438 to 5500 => 3.5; 10.8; 10.2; 11.3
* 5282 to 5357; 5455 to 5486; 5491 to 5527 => -0.6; 10.3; 11.1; 11.1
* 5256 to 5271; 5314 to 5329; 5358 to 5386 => 1.4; 11.8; 10.2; 10.8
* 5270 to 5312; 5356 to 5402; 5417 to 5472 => 2.2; 10.8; 10.6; 11.4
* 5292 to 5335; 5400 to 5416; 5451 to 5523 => -0.9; 10.4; 11.4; 11.1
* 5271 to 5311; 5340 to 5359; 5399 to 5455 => 1.8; 10.8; 10.1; 11.5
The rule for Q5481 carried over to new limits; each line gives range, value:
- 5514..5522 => 11.2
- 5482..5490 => 11.4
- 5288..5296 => 10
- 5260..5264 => 11.5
